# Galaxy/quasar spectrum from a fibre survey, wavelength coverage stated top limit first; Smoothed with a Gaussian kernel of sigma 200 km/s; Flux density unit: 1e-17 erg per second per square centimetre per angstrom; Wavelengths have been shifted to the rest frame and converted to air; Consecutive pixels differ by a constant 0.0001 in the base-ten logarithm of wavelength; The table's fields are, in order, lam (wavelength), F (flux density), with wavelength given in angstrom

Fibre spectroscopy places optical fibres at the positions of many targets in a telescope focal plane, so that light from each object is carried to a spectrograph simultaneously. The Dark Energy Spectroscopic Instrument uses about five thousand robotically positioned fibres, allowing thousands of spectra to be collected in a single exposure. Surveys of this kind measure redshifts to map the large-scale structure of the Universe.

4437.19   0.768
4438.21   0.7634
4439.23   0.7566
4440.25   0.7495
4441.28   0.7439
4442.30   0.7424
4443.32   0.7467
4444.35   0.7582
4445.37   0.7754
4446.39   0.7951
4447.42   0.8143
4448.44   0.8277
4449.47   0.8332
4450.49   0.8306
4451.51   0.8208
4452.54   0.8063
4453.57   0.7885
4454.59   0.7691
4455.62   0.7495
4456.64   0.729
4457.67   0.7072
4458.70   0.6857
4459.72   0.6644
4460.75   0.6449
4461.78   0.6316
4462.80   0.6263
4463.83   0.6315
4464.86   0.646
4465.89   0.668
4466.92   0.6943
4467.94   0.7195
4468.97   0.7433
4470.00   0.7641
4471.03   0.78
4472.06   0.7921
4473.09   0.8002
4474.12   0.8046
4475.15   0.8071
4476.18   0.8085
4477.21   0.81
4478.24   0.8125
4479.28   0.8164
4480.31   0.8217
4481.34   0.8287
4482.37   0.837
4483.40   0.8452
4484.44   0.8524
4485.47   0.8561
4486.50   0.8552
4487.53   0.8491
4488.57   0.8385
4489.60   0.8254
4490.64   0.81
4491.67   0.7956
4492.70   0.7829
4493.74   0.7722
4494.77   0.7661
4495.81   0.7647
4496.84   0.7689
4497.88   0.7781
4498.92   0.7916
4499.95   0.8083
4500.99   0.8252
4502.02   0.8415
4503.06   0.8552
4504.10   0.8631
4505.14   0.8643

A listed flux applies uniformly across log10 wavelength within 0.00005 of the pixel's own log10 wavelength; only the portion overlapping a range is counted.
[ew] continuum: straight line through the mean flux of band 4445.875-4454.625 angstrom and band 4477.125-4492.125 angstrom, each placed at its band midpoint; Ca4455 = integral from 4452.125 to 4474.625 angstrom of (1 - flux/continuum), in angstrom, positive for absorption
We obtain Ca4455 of 2.7 angstrom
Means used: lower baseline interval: 0.812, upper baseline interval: 0.831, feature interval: 0.72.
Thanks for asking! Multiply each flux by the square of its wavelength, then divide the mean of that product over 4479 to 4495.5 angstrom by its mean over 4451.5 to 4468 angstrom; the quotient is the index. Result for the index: 1.2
